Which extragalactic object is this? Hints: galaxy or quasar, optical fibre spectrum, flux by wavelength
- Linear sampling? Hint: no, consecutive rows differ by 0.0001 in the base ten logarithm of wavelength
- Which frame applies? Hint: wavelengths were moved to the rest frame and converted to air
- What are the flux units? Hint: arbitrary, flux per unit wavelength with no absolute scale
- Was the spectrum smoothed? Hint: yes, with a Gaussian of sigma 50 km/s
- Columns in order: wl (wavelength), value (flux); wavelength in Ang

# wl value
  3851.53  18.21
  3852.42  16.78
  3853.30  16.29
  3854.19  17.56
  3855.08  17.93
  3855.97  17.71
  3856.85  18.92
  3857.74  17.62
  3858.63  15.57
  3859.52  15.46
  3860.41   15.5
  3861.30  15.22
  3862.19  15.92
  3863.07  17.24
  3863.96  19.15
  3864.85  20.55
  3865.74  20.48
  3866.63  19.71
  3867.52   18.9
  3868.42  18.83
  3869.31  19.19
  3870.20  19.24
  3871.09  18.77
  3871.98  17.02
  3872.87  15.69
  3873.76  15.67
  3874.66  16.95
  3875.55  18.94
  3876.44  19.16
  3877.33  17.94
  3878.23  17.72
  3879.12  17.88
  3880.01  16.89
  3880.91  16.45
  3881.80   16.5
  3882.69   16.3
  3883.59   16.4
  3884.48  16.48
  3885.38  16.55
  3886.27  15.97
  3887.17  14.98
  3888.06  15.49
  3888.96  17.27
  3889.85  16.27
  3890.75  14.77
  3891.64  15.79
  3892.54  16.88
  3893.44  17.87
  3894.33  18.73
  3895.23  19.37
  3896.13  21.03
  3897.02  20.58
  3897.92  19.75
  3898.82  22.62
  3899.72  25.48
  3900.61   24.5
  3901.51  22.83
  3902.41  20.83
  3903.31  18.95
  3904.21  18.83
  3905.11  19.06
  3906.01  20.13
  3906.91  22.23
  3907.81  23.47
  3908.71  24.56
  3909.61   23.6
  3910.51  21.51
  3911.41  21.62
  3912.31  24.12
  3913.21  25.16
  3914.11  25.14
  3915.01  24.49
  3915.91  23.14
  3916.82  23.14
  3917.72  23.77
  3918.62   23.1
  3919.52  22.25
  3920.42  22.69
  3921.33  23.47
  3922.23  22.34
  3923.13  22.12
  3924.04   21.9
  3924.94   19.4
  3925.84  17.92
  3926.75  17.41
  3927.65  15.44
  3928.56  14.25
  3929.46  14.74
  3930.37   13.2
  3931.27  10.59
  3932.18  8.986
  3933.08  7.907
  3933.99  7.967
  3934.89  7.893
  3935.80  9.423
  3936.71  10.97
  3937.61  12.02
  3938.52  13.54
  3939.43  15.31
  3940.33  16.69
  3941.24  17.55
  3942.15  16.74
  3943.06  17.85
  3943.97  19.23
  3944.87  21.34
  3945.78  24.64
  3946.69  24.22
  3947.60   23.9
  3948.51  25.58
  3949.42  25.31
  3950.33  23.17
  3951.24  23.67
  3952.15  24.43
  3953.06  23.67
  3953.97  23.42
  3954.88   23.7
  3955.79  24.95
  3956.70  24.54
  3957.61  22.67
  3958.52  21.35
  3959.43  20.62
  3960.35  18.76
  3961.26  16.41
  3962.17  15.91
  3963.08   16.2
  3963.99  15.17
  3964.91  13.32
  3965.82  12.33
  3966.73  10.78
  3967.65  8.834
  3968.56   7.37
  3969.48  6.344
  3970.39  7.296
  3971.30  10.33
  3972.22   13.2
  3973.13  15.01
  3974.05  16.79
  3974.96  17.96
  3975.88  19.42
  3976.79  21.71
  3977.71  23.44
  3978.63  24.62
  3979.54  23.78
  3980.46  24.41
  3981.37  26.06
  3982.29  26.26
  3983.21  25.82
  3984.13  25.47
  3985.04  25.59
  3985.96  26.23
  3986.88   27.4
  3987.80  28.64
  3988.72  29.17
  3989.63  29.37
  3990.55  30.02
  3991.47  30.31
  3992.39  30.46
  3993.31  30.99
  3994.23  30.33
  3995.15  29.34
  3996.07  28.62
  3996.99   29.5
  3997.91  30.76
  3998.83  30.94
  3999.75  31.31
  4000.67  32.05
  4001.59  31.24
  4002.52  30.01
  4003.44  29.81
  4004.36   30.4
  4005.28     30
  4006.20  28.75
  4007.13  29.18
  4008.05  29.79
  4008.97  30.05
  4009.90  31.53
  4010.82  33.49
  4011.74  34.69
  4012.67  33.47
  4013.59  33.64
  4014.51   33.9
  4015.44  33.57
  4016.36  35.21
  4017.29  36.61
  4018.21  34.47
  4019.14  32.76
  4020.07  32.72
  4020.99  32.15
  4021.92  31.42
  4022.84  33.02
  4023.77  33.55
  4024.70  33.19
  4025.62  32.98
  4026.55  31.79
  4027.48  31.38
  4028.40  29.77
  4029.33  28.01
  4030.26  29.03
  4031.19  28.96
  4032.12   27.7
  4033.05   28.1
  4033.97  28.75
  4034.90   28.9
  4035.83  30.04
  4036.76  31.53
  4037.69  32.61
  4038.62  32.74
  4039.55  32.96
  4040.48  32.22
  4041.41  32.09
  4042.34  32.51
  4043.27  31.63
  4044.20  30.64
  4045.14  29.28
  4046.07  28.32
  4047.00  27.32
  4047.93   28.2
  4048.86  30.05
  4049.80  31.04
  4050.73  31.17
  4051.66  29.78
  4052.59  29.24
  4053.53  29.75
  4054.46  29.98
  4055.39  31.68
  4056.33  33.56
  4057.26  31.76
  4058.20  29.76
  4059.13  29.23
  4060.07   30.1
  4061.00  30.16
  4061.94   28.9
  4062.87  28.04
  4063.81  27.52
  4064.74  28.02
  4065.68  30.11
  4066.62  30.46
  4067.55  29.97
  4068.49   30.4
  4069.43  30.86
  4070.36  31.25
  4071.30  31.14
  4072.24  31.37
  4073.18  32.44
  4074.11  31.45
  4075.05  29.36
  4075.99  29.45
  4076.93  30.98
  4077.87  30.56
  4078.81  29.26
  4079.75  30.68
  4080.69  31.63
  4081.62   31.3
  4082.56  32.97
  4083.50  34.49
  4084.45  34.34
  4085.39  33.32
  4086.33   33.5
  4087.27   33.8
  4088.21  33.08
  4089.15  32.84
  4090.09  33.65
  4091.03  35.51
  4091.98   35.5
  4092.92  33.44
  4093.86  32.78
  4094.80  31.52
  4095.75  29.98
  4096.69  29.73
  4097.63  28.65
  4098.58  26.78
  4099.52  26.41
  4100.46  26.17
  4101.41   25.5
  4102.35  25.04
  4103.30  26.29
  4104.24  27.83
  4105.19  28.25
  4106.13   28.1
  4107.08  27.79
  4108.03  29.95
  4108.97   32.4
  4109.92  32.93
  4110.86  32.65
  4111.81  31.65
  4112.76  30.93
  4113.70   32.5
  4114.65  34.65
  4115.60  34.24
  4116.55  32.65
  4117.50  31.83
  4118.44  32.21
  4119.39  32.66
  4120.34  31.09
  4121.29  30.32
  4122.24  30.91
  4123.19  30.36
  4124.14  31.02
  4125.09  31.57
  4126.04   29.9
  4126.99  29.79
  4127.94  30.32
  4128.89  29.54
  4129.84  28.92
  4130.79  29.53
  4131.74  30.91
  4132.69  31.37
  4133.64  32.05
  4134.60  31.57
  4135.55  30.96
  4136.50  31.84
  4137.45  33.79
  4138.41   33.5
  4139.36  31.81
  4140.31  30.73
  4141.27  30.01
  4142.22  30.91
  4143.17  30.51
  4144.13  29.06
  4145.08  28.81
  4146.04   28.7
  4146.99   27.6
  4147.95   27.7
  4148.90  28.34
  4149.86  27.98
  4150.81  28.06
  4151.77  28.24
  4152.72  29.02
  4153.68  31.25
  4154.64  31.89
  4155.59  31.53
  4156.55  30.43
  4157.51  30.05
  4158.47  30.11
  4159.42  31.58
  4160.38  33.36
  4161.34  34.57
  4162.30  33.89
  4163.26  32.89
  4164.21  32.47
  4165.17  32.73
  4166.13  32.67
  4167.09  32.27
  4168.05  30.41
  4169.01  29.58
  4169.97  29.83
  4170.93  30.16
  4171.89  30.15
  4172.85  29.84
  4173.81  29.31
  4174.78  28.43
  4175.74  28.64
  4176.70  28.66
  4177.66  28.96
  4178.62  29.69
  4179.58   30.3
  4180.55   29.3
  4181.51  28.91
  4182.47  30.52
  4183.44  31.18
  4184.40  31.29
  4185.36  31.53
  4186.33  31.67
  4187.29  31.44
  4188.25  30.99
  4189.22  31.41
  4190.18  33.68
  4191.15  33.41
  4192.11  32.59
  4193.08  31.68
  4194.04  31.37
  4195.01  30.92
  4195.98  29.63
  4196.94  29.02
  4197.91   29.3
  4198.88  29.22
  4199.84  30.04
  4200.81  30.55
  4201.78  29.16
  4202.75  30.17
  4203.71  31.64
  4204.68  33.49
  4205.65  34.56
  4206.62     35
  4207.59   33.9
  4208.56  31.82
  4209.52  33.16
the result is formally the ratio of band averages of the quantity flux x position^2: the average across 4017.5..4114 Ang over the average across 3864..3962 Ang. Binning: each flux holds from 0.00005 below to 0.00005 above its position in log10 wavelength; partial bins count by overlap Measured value 1.73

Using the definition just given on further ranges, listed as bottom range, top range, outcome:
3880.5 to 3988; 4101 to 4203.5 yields 1.78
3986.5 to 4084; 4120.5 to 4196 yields 1.06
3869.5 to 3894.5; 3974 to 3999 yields 1.66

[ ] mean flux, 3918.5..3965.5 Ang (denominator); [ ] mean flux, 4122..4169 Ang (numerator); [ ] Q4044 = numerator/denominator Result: 1.7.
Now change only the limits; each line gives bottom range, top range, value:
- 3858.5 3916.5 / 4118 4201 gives 1.60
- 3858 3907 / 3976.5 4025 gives 1.65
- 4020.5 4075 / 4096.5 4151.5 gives 0.99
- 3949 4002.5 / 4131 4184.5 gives 1.35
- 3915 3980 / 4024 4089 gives 1.71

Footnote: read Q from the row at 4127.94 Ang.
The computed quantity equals 30.32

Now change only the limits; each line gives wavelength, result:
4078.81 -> 29.26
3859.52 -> 15.46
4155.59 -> 31.53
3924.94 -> 19.4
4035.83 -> 30.04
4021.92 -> 31.42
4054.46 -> 29.98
